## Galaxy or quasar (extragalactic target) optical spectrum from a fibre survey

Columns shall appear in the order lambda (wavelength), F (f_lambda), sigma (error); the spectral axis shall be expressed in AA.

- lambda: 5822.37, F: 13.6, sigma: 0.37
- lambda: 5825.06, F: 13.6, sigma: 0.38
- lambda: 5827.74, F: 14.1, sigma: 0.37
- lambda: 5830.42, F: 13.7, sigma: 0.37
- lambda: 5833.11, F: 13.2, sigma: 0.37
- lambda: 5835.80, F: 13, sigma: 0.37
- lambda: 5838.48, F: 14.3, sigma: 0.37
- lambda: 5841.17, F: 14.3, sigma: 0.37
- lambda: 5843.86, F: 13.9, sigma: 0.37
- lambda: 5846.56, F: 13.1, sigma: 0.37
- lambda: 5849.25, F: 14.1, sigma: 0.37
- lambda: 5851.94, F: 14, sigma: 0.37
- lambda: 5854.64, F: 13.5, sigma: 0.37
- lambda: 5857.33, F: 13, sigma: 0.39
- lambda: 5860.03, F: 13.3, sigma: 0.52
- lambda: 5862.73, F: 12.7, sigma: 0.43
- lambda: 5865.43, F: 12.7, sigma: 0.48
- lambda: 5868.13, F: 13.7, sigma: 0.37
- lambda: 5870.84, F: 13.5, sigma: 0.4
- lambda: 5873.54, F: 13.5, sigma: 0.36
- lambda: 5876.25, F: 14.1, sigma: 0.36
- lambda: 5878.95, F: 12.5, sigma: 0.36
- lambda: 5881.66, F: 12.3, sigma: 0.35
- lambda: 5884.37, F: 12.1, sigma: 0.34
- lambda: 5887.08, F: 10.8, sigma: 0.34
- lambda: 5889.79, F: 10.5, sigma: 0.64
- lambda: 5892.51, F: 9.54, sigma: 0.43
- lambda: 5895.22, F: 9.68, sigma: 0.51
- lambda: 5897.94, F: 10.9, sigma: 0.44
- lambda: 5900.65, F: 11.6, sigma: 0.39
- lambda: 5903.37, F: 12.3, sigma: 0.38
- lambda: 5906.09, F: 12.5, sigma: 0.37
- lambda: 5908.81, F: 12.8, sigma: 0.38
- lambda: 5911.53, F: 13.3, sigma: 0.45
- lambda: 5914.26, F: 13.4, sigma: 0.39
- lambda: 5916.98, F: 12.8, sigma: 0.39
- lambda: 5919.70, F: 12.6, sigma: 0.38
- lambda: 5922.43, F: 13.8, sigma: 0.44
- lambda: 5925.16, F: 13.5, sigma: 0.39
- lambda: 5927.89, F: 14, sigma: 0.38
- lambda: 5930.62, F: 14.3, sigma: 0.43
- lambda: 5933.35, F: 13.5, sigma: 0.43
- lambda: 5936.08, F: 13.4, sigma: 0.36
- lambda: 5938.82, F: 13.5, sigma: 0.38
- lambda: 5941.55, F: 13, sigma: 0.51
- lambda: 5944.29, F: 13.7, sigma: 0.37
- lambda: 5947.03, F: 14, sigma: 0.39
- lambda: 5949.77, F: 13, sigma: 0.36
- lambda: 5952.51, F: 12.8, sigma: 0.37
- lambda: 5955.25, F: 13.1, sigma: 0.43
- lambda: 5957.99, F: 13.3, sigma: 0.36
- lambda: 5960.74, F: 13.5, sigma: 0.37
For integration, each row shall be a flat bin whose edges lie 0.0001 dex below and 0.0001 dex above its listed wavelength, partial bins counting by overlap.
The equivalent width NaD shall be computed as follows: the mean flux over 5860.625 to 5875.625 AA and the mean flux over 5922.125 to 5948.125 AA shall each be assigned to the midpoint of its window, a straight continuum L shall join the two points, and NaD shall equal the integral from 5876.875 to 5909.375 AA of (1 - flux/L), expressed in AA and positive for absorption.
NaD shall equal 4.7 AA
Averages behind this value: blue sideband 13.3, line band 11.5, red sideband 13.7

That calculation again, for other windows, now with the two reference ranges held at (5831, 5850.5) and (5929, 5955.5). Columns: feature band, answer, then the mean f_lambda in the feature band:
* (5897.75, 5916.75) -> 1.43 AA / 12.5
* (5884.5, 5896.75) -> 2.92 AA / 10.3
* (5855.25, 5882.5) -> 0.94 AA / 13.2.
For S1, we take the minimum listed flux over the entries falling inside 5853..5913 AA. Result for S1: 9.54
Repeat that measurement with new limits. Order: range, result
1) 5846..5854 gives 13.1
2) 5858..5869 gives 12.7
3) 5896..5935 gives 10.9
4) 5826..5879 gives 12.5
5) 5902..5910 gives 12.3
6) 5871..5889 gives 10.8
